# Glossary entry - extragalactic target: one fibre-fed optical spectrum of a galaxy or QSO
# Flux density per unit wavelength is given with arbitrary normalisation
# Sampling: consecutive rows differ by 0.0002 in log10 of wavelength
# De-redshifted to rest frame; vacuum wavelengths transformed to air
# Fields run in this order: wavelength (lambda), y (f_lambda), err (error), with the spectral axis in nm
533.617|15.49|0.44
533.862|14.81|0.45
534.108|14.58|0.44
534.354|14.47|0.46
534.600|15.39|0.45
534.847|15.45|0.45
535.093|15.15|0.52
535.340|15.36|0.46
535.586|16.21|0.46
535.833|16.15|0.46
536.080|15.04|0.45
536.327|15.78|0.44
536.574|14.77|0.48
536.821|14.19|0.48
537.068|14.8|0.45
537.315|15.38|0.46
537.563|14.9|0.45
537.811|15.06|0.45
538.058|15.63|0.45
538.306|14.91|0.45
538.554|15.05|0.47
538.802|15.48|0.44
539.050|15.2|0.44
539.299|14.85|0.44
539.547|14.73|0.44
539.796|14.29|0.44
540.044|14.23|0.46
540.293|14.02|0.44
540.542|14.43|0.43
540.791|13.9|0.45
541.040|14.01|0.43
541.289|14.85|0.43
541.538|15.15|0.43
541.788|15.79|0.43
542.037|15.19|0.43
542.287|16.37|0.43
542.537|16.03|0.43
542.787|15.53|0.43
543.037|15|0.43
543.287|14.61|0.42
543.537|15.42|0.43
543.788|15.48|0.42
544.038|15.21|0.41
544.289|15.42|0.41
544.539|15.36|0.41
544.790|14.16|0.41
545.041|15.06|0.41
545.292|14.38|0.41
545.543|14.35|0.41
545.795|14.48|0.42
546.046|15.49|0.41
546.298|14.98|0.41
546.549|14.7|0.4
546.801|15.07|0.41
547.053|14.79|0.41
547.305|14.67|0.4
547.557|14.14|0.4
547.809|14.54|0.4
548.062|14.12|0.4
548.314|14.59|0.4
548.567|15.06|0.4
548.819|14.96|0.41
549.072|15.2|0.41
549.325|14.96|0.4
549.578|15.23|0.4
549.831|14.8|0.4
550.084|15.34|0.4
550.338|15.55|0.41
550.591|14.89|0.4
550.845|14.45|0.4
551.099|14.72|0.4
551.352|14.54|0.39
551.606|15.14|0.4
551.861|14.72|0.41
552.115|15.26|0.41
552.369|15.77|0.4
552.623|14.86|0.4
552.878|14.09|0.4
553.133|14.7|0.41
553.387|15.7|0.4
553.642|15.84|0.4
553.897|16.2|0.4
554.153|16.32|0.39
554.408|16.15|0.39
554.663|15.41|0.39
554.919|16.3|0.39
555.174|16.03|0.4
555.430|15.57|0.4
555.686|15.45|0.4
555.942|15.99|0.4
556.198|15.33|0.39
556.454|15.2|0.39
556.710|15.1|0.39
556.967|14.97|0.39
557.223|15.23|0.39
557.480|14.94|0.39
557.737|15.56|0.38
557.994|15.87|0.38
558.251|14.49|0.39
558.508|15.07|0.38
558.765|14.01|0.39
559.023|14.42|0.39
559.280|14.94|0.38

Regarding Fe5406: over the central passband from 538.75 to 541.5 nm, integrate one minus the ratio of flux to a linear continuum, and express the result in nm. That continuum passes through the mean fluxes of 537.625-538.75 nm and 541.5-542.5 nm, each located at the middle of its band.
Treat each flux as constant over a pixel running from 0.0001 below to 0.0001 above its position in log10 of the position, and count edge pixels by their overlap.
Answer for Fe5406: 0.160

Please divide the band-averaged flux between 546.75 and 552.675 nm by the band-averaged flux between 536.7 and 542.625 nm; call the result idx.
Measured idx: 1.00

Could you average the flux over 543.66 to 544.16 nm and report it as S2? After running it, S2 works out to 15.3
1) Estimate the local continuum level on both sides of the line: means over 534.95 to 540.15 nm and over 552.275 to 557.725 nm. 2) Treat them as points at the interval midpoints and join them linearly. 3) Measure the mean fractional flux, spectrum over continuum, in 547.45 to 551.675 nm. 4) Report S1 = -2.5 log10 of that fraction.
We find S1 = 0.04 mag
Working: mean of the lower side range 15.1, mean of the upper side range 15.5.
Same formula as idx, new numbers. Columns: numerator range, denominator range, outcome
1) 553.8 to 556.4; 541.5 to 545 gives 1.03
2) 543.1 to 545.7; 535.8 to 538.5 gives 0.99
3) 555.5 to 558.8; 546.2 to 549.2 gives 1.03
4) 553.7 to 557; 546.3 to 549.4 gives 1.07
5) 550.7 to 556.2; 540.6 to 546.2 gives 1.02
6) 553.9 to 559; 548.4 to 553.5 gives 1.03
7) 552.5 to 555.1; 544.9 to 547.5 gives 1.05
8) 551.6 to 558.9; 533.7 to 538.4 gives 1.01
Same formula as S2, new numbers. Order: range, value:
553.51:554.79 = 16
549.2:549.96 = 15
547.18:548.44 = 14.4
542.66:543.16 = 15.3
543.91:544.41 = 15.3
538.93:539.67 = 14.9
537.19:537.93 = 15.1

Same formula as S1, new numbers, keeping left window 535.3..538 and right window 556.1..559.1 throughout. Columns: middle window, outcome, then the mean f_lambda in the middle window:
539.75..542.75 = 0.02 mag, 14.9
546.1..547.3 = 0.02 mag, 14.9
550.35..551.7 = 0.02 mag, 14.8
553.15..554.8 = -0.06 mag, 15.9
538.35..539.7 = 0.01 mag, 15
